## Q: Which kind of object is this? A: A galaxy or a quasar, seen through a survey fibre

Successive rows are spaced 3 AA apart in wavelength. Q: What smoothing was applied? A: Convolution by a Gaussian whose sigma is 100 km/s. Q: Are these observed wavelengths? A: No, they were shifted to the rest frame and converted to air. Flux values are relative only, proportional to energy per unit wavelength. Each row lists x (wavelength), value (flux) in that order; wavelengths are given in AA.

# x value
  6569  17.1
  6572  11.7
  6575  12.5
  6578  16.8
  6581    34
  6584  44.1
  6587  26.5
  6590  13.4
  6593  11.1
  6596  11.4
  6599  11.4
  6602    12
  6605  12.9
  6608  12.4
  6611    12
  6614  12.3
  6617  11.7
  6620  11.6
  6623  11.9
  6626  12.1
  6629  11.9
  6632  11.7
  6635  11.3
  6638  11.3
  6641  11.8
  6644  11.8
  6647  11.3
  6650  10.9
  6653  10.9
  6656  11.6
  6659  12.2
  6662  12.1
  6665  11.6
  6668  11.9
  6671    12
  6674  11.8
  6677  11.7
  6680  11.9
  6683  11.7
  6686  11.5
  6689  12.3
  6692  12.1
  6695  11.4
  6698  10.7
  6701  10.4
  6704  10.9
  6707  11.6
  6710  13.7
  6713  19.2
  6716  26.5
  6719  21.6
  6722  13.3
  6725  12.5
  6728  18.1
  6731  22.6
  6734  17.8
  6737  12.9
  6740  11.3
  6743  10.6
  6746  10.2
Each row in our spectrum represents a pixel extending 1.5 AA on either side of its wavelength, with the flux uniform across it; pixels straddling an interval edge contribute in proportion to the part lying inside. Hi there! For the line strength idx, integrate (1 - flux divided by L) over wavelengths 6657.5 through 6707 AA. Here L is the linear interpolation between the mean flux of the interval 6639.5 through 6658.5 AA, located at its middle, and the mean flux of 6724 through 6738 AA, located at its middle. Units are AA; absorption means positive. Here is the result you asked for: 7.2 AA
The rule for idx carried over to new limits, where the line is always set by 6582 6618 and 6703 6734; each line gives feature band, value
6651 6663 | 3.6 AA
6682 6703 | 6.8 AA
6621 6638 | 4.9 AA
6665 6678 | 3.8 AA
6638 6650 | 3.7 AA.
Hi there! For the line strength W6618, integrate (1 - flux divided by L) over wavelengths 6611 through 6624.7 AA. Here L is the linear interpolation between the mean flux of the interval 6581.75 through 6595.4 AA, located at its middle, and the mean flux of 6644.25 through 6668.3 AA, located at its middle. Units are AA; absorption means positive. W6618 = 4.8 AA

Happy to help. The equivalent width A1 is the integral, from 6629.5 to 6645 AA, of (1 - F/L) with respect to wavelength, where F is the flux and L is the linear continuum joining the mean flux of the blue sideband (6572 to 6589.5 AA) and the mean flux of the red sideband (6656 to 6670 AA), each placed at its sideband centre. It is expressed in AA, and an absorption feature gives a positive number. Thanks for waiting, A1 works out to 4.2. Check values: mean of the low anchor 24.7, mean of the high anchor 11.9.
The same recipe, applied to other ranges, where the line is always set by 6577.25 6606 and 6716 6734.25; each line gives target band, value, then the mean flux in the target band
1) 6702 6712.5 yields 3.3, 12.7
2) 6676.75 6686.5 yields 3.7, 11.7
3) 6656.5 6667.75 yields 4.2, 11.9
